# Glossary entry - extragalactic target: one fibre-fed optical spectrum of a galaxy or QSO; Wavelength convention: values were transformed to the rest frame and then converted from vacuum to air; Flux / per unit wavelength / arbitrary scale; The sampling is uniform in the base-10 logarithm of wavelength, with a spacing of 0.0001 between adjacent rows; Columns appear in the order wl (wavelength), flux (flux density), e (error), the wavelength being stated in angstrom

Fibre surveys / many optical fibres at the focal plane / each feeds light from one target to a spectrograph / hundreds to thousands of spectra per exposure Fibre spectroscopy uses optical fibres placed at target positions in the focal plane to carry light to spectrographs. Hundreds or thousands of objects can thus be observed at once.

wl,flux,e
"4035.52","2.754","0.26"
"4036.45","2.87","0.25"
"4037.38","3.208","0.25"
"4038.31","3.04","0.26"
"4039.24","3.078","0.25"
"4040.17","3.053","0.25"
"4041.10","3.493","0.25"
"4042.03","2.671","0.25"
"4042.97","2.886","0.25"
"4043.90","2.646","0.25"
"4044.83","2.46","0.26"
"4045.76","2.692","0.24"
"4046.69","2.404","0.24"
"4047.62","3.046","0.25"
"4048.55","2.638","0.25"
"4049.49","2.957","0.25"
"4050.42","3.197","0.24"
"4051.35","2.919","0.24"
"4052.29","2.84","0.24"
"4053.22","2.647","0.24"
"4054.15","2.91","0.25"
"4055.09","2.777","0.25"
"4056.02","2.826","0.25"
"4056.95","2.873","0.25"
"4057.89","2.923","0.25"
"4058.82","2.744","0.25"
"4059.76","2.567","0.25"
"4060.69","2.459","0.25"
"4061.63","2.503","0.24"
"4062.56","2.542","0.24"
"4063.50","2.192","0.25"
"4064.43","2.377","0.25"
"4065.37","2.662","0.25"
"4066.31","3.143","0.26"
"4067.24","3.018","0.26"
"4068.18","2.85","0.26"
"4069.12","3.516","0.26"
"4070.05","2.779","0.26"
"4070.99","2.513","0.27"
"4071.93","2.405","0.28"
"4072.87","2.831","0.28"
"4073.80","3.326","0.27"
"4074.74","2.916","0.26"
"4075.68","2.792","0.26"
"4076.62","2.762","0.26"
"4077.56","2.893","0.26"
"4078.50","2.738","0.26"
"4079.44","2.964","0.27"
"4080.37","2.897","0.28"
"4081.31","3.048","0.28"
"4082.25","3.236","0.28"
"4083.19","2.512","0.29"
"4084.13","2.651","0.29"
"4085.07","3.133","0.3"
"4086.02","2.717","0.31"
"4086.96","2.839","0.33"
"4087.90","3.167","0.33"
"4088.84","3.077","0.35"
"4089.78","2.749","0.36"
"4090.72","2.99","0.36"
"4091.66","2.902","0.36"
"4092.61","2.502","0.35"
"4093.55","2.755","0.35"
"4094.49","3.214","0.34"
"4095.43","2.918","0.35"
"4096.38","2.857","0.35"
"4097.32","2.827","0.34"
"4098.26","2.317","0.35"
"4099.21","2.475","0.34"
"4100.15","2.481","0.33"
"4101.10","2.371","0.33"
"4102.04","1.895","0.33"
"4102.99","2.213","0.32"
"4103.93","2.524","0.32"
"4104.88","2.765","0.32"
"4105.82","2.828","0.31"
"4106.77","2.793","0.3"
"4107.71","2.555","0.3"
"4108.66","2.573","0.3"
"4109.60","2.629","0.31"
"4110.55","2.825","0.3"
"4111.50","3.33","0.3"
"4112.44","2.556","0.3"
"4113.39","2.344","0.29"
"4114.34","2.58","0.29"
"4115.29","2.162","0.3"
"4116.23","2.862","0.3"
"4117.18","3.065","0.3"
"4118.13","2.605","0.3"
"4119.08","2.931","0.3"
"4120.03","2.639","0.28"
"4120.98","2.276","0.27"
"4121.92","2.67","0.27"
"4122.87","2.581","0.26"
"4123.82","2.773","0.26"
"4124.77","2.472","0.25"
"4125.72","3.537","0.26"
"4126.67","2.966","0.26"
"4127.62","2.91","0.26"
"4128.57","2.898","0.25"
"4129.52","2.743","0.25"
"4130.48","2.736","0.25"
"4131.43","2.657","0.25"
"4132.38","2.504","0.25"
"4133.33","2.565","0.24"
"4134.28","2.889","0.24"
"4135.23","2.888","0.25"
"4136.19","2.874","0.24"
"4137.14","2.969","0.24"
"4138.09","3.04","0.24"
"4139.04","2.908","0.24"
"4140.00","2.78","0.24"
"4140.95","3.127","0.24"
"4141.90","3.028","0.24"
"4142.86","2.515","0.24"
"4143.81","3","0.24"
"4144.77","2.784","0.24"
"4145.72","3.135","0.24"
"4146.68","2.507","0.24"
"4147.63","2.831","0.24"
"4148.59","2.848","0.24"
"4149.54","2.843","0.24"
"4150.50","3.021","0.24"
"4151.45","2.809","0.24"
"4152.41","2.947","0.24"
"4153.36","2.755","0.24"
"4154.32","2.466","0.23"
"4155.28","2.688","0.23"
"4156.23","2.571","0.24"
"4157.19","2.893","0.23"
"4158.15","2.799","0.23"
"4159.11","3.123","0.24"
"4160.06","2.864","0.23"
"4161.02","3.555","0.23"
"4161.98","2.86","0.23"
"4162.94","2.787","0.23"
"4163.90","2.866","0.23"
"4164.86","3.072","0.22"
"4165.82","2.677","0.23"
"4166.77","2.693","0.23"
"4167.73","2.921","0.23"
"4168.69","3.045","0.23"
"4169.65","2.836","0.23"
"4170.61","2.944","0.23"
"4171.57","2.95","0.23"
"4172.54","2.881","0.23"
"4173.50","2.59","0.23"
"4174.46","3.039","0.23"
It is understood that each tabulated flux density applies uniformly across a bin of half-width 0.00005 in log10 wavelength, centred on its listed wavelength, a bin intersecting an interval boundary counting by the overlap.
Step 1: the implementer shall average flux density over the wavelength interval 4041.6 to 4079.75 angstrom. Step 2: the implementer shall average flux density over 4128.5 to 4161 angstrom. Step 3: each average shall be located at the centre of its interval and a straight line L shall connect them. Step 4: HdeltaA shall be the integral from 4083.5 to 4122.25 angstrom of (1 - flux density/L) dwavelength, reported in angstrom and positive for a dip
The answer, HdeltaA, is 1.49 angstrom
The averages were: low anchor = 2.77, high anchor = 2.83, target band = 2.7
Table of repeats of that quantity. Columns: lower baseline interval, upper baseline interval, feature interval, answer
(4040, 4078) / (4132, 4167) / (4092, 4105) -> 1.11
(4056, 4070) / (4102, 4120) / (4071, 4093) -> -1.28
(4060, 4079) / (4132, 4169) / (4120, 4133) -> 0.40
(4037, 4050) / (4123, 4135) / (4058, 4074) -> 0.72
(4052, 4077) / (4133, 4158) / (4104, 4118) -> 0.54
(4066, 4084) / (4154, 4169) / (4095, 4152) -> 2.92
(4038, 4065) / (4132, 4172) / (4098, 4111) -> 1.37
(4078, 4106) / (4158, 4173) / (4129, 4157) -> 0.66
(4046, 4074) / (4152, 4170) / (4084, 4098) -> -0.41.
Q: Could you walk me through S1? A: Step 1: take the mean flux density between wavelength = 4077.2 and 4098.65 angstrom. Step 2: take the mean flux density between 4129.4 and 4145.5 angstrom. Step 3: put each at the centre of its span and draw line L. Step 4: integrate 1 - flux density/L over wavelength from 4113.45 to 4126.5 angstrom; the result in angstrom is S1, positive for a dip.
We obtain 0.7 angstrom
